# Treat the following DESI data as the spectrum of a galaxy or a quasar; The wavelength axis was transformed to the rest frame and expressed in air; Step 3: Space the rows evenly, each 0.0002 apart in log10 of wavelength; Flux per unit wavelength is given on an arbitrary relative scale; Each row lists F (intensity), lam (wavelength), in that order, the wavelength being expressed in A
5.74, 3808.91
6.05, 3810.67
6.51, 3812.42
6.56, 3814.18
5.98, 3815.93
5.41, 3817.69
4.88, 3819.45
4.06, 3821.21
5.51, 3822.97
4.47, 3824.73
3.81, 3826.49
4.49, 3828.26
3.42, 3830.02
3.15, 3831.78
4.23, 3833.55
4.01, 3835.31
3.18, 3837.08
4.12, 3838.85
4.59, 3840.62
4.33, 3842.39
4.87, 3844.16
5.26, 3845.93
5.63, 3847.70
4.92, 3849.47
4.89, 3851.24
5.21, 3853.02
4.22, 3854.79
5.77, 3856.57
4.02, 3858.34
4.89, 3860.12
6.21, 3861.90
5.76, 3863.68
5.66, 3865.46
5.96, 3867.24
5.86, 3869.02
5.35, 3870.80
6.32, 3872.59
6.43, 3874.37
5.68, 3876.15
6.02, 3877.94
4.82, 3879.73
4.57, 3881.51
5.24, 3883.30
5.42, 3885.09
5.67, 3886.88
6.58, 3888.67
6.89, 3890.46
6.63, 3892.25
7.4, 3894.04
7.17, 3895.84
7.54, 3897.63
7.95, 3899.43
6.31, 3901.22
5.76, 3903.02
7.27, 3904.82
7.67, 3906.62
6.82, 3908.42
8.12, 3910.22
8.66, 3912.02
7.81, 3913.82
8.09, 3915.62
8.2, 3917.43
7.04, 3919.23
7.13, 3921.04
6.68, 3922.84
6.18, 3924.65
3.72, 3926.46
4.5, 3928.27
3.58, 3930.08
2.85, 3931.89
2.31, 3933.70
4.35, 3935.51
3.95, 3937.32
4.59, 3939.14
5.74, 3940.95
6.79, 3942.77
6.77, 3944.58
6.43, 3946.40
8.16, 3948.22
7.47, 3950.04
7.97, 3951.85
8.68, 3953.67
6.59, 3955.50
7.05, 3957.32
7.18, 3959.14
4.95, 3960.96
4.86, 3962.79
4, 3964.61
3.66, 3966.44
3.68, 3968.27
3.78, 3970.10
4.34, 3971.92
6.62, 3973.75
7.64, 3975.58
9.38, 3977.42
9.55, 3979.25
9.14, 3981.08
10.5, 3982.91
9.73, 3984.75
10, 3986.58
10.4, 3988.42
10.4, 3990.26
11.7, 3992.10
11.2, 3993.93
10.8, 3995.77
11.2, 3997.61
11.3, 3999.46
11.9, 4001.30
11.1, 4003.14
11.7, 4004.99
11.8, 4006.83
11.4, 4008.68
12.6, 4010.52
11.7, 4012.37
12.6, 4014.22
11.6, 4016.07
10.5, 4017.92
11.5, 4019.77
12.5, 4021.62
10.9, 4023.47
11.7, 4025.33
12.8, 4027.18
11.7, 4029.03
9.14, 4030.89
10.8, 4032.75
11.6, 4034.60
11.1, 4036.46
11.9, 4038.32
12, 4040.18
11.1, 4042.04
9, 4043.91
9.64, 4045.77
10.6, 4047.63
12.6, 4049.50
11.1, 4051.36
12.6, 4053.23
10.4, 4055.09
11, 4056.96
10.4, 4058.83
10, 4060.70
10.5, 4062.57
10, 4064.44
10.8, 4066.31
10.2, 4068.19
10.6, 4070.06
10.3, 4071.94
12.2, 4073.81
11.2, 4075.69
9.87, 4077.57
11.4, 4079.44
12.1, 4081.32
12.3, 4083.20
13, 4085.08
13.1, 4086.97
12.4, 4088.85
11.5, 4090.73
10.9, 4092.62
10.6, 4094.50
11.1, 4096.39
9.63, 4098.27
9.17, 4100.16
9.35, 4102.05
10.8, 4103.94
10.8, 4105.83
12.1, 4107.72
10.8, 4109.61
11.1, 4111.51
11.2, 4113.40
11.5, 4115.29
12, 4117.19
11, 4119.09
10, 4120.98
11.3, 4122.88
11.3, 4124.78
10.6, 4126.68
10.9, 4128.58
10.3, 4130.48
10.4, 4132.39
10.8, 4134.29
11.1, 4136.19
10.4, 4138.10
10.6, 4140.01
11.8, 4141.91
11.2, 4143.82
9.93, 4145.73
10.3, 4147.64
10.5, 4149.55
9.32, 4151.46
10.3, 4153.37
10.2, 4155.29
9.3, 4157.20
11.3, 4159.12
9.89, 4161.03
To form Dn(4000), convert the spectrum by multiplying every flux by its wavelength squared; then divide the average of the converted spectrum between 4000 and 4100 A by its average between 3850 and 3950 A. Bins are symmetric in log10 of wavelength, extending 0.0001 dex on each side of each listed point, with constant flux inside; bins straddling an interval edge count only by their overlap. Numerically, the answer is 2.0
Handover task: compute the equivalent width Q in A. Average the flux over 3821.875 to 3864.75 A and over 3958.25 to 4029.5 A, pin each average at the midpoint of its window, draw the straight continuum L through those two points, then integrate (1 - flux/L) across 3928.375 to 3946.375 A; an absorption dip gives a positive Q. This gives 7.3 A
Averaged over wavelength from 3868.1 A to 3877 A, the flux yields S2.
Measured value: 5.93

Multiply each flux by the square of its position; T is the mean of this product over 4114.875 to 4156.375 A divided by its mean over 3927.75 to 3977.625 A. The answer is 2.1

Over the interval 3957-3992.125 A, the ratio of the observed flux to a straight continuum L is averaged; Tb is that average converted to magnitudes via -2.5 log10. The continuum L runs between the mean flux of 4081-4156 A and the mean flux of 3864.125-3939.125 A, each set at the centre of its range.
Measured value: 0.06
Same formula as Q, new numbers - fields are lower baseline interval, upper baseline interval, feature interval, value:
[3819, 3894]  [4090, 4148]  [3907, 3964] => 4.6 A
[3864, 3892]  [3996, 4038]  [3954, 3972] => 7.9 A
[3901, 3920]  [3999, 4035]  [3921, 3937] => 7.3 A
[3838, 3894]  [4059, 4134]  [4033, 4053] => -2.9 A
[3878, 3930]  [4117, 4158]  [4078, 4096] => -3.9 A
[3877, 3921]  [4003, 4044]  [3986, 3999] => -0.7 A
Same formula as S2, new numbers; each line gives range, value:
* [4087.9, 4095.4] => 11.4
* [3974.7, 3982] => 8.94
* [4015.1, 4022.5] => 11.5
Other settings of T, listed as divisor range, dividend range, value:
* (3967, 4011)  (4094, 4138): 1.19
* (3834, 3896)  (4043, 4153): 2.27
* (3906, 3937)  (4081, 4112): 2.02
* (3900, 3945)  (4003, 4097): 1.99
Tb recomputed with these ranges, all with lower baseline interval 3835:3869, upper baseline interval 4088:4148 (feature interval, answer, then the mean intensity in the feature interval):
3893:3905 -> -0.17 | 7.04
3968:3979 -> 0.22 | 6.26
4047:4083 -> -0.14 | 11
